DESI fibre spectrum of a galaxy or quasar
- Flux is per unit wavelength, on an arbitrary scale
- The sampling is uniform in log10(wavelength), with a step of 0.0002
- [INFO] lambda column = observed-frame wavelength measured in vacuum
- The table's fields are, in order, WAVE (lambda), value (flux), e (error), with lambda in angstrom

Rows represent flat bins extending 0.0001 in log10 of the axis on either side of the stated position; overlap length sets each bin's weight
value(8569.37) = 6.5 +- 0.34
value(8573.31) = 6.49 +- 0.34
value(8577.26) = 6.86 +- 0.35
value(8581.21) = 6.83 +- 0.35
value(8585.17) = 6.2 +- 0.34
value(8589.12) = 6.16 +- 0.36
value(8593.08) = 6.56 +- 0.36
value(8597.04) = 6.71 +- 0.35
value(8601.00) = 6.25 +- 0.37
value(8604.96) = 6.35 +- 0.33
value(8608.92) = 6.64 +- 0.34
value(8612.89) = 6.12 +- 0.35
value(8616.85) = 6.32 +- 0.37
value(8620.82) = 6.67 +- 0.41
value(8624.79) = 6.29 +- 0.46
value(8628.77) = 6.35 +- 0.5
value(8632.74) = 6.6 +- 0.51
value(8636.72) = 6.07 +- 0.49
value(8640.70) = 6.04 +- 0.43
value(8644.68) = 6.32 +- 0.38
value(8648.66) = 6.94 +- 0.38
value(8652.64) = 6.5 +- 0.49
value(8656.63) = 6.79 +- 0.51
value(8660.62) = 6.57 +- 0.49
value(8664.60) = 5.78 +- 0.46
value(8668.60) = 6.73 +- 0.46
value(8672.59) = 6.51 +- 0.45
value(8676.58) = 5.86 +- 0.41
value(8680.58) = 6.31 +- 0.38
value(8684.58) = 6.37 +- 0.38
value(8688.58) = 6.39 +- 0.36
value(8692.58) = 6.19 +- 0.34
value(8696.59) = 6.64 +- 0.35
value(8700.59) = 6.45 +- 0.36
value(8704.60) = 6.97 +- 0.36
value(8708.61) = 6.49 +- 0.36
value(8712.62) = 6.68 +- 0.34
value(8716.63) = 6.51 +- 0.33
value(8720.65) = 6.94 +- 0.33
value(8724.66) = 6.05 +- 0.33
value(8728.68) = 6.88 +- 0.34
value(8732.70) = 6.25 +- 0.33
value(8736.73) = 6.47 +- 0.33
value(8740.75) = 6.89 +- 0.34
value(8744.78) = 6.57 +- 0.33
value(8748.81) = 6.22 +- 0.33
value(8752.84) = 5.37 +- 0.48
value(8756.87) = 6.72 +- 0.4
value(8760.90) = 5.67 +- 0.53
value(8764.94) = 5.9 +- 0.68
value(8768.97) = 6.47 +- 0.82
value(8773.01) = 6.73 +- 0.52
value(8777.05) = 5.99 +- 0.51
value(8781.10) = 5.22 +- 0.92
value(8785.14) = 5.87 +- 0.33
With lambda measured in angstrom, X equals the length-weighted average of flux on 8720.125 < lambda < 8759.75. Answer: 6.4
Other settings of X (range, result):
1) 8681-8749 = 6.53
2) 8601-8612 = 6.41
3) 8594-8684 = 6.4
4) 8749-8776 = 6.15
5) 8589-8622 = 6.43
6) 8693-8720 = 6.61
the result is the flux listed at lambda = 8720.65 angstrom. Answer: 6.94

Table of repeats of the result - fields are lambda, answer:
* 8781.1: 5.22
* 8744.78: 6.57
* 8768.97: 6.47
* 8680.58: 6.31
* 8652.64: 6.5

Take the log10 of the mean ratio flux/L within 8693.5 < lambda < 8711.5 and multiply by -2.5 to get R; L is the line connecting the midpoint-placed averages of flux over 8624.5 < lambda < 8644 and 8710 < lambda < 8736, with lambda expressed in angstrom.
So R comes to -0.02 mag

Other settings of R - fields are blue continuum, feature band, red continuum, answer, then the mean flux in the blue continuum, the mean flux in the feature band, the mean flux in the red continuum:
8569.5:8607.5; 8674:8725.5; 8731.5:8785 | -0.030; 6.49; 6.46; 6.18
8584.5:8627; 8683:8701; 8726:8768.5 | -0.012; 6.39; 6.41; 6.3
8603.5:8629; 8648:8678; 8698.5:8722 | 0.013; 6.39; 6.45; 6.67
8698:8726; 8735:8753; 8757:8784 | -0.017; 6.6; 6.4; 6.04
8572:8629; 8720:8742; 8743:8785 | -0.068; 6.46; 6.55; 6.07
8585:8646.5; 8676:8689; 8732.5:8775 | 0.013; 6.36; 6.25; 6.3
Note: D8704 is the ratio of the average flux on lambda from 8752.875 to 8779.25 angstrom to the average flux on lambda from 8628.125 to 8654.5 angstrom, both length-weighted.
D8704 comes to 0.96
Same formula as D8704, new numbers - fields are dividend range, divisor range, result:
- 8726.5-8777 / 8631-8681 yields 0.99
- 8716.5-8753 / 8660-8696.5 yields 1.02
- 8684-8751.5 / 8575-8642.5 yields 1.02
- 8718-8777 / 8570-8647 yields 0.99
